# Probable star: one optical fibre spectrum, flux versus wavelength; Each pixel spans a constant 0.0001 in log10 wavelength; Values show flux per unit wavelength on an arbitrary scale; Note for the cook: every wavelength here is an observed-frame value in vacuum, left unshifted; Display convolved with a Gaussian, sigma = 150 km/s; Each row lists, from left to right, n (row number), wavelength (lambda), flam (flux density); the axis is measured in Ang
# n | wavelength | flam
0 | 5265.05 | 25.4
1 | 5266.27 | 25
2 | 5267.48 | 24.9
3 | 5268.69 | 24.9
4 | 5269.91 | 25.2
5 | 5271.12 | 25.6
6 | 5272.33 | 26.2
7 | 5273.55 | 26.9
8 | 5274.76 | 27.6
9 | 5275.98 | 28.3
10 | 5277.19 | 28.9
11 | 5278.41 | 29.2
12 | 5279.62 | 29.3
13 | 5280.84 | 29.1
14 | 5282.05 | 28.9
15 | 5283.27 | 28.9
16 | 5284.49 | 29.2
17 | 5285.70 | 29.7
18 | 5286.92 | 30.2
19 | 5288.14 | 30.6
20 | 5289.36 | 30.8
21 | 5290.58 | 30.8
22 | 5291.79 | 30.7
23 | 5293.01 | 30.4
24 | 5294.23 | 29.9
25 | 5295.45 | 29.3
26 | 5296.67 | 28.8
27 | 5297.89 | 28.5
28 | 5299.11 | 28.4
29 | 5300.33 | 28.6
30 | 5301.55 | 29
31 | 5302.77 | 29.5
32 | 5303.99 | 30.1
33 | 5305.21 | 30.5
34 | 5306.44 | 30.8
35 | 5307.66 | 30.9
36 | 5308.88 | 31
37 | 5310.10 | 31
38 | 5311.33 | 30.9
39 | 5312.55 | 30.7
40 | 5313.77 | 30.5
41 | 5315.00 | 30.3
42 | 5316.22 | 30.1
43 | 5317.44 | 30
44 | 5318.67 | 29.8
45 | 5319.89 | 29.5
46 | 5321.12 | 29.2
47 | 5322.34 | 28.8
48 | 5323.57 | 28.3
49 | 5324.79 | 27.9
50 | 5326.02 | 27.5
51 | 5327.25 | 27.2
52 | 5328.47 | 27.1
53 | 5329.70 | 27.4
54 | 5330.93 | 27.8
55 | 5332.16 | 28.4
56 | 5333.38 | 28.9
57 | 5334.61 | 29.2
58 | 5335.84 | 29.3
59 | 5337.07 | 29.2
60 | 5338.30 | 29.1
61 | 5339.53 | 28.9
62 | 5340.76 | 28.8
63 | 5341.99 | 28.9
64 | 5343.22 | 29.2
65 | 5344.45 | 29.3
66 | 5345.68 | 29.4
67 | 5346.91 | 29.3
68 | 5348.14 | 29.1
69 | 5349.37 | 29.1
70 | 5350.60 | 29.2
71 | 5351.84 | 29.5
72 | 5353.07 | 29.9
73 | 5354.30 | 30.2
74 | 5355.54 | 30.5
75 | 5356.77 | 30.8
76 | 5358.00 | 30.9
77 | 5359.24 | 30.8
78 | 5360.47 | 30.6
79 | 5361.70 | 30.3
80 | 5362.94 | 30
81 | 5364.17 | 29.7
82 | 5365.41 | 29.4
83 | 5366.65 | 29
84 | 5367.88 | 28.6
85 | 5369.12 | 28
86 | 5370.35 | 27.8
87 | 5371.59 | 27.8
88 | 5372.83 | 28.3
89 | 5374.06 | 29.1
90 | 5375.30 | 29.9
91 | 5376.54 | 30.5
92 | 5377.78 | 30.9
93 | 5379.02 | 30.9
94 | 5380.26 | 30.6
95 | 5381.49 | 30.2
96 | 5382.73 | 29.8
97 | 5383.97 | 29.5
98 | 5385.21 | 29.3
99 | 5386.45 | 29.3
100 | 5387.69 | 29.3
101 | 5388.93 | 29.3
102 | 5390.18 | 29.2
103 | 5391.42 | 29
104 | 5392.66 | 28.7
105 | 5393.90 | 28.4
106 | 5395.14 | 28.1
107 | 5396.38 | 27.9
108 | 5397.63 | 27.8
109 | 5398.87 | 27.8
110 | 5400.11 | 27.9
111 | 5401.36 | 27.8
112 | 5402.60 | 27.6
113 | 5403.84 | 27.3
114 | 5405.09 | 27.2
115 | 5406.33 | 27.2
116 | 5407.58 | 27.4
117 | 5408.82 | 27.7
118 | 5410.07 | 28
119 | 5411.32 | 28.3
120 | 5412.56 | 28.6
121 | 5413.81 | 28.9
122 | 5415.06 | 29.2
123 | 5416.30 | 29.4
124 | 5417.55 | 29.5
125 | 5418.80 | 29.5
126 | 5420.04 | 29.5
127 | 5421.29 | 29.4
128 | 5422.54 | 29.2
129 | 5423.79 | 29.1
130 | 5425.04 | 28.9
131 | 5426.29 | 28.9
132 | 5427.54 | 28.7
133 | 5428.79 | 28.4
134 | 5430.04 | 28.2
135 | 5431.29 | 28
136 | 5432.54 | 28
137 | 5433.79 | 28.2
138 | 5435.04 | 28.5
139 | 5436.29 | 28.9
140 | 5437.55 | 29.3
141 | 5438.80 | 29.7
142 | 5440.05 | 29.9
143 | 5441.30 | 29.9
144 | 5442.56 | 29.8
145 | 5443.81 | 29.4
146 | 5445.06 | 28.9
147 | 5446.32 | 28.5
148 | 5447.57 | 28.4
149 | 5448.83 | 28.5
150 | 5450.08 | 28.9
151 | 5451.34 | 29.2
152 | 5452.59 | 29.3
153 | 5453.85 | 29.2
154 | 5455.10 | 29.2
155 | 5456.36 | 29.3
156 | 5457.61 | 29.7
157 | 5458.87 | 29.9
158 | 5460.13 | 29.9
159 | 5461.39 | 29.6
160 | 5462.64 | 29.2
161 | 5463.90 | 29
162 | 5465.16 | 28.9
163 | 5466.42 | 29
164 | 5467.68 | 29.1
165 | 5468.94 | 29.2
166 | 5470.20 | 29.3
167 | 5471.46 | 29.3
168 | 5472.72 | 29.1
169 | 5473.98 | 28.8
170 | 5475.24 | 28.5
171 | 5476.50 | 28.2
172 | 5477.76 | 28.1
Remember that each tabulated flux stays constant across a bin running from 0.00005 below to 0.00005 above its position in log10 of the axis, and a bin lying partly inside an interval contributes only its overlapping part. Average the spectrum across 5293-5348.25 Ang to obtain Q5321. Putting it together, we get 29.3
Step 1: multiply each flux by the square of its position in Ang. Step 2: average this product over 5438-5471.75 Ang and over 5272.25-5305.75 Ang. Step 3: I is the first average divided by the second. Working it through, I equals 1.1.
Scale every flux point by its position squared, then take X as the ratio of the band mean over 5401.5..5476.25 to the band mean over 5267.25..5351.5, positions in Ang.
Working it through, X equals 1.0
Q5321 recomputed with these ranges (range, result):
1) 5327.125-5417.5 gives 29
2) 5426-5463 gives 29.1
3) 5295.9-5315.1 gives 29.9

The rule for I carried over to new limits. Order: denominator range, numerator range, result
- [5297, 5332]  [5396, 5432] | 1.01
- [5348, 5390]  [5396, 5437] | 0.97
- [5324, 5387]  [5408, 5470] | 1.02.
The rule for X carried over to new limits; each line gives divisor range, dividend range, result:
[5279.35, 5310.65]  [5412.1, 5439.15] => 1.02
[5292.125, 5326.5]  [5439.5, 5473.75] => 1.04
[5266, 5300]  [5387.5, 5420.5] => 1.04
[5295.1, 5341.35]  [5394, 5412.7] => 0.98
